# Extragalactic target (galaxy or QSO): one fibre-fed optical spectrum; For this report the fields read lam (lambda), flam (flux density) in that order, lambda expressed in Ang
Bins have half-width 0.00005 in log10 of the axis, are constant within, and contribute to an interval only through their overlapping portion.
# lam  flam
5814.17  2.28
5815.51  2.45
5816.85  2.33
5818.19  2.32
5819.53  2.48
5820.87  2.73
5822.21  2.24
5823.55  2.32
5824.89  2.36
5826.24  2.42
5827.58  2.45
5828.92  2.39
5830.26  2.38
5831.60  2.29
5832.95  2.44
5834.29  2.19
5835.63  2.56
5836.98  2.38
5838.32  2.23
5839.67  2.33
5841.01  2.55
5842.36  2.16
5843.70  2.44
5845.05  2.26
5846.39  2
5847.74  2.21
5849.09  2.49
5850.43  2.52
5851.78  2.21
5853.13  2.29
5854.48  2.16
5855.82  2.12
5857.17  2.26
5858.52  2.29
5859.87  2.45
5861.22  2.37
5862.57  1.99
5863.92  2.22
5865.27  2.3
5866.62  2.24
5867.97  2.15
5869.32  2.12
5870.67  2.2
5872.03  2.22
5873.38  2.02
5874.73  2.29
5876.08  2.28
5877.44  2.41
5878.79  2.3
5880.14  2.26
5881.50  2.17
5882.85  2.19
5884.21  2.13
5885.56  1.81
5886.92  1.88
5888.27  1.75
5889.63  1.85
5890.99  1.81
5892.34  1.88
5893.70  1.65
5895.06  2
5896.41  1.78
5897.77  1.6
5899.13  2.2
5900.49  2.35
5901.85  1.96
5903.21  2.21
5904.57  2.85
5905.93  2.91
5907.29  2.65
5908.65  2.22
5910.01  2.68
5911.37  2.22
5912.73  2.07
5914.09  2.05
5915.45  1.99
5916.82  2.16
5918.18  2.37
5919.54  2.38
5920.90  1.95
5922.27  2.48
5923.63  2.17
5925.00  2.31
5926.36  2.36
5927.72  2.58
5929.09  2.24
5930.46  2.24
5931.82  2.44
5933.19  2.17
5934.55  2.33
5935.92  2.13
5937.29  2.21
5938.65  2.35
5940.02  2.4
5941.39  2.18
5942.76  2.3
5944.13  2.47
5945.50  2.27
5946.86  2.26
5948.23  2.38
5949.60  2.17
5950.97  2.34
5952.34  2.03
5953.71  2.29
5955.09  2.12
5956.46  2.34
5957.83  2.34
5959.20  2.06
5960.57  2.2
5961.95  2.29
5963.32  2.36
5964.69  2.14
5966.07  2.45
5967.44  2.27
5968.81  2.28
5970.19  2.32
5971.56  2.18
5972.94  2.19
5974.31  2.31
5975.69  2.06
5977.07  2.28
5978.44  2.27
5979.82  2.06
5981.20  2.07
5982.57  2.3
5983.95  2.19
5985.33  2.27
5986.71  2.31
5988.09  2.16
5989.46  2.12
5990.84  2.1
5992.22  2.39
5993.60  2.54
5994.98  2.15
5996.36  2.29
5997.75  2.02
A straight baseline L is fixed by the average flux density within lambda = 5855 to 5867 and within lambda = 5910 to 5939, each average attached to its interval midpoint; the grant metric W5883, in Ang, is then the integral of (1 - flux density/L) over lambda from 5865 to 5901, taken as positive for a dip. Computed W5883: 3.0 Ang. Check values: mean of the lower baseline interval 2.25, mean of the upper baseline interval 2.26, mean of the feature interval 2.06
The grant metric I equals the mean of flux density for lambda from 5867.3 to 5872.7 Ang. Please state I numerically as 2.17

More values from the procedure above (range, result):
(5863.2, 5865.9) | 2.26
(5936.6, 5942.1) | 2.28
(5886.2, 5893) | 1.83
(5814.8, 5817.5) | 2.39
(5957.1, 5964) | 2.25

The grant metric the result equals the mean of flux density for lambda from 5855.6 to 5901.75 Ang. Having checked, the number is 2.1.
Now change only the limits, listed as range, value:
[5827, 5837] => 2.38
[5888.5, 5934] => 2.2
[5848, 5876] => 2.25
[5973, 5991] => 2.2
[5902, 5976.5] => 2.29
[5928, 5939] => 2.27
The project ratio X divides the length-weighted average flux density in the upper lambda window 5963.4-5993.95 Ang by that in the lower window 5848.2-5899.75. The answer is 1.1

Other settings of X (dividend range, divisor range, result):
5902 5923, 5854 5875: 1.06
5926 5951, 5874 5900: 1.14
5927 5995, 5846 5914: 1.03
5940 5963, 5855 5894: 1.06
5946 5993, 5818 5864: 0.96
